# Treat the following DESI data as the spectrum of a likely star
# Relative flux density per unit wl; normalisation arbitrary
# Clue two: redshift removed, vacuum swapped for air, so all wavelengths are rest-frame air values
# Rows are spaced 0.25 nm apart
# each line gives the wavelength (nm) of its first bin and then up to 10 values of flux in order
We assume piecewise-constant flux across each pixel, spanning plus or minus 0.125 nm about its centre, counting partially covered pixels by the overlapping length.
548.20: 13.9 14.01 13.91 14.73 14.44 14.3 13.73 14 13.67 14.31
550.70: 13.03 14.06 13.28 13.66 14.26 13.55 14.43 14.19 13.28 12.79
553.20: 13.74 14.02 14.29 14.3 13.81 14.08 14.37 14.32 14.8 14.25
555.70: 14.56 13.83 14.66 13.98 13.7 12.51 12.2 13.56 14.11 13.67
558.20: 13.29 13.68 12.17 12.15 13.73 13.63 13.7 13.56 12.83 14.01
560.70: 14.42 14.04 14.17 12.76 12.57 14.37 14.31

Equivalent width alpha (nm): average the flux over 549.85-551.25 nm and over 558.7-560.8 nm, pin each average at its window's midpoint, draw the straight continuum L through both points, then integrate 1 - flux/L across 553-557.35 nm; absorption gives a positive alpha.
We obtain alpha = -0.12 nm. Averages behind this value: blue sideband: 13.7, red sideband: 13.4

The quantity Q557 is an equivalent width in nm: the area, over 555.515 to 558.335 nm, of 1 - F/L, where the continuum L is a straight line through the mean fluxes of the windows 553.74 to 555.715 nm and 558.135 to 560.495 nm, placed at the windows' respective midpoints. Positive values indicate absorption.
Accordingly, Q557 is 0.029 nm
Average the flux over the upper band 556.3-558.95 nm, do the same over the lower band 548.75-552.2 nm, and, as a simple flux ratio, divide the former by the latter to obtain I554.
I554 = 0.95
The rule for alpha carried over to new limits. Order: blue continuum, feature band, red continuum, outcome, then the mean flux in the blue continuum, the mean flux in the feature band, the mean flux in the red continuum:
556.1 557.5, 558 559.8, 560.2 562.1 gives 0.046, 13.4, 13.2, 13.7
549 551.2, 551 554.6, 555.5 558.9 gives -0.018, 13.9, 13.8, 13.5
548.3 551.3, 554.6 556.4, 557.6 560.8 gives -0.097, 14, 14.4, 13.4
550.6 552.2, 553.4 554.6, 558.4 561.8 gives -0.044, 13.7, 14.1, 13.4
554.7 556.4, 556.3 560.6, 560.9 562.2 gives 0.208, 14.4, 13.3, 13.6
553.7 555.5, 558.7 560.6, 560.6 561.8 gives 0.062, 14.3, 13.3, 13.6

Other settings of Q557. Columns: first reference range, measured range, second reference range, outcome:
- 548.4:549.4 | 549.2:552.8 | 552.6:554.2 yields 0.05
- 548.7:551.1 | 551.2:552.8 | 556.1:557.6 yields 0.00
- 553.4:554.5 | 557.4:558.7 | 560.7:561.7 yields 0.03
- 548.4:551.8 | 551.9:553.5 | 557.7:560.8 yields 0.01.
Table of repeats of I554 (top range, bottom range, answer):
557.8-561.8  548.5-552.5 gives 0.96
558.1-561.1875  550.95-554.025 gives 0.97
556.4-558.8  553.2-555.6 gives 0.93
